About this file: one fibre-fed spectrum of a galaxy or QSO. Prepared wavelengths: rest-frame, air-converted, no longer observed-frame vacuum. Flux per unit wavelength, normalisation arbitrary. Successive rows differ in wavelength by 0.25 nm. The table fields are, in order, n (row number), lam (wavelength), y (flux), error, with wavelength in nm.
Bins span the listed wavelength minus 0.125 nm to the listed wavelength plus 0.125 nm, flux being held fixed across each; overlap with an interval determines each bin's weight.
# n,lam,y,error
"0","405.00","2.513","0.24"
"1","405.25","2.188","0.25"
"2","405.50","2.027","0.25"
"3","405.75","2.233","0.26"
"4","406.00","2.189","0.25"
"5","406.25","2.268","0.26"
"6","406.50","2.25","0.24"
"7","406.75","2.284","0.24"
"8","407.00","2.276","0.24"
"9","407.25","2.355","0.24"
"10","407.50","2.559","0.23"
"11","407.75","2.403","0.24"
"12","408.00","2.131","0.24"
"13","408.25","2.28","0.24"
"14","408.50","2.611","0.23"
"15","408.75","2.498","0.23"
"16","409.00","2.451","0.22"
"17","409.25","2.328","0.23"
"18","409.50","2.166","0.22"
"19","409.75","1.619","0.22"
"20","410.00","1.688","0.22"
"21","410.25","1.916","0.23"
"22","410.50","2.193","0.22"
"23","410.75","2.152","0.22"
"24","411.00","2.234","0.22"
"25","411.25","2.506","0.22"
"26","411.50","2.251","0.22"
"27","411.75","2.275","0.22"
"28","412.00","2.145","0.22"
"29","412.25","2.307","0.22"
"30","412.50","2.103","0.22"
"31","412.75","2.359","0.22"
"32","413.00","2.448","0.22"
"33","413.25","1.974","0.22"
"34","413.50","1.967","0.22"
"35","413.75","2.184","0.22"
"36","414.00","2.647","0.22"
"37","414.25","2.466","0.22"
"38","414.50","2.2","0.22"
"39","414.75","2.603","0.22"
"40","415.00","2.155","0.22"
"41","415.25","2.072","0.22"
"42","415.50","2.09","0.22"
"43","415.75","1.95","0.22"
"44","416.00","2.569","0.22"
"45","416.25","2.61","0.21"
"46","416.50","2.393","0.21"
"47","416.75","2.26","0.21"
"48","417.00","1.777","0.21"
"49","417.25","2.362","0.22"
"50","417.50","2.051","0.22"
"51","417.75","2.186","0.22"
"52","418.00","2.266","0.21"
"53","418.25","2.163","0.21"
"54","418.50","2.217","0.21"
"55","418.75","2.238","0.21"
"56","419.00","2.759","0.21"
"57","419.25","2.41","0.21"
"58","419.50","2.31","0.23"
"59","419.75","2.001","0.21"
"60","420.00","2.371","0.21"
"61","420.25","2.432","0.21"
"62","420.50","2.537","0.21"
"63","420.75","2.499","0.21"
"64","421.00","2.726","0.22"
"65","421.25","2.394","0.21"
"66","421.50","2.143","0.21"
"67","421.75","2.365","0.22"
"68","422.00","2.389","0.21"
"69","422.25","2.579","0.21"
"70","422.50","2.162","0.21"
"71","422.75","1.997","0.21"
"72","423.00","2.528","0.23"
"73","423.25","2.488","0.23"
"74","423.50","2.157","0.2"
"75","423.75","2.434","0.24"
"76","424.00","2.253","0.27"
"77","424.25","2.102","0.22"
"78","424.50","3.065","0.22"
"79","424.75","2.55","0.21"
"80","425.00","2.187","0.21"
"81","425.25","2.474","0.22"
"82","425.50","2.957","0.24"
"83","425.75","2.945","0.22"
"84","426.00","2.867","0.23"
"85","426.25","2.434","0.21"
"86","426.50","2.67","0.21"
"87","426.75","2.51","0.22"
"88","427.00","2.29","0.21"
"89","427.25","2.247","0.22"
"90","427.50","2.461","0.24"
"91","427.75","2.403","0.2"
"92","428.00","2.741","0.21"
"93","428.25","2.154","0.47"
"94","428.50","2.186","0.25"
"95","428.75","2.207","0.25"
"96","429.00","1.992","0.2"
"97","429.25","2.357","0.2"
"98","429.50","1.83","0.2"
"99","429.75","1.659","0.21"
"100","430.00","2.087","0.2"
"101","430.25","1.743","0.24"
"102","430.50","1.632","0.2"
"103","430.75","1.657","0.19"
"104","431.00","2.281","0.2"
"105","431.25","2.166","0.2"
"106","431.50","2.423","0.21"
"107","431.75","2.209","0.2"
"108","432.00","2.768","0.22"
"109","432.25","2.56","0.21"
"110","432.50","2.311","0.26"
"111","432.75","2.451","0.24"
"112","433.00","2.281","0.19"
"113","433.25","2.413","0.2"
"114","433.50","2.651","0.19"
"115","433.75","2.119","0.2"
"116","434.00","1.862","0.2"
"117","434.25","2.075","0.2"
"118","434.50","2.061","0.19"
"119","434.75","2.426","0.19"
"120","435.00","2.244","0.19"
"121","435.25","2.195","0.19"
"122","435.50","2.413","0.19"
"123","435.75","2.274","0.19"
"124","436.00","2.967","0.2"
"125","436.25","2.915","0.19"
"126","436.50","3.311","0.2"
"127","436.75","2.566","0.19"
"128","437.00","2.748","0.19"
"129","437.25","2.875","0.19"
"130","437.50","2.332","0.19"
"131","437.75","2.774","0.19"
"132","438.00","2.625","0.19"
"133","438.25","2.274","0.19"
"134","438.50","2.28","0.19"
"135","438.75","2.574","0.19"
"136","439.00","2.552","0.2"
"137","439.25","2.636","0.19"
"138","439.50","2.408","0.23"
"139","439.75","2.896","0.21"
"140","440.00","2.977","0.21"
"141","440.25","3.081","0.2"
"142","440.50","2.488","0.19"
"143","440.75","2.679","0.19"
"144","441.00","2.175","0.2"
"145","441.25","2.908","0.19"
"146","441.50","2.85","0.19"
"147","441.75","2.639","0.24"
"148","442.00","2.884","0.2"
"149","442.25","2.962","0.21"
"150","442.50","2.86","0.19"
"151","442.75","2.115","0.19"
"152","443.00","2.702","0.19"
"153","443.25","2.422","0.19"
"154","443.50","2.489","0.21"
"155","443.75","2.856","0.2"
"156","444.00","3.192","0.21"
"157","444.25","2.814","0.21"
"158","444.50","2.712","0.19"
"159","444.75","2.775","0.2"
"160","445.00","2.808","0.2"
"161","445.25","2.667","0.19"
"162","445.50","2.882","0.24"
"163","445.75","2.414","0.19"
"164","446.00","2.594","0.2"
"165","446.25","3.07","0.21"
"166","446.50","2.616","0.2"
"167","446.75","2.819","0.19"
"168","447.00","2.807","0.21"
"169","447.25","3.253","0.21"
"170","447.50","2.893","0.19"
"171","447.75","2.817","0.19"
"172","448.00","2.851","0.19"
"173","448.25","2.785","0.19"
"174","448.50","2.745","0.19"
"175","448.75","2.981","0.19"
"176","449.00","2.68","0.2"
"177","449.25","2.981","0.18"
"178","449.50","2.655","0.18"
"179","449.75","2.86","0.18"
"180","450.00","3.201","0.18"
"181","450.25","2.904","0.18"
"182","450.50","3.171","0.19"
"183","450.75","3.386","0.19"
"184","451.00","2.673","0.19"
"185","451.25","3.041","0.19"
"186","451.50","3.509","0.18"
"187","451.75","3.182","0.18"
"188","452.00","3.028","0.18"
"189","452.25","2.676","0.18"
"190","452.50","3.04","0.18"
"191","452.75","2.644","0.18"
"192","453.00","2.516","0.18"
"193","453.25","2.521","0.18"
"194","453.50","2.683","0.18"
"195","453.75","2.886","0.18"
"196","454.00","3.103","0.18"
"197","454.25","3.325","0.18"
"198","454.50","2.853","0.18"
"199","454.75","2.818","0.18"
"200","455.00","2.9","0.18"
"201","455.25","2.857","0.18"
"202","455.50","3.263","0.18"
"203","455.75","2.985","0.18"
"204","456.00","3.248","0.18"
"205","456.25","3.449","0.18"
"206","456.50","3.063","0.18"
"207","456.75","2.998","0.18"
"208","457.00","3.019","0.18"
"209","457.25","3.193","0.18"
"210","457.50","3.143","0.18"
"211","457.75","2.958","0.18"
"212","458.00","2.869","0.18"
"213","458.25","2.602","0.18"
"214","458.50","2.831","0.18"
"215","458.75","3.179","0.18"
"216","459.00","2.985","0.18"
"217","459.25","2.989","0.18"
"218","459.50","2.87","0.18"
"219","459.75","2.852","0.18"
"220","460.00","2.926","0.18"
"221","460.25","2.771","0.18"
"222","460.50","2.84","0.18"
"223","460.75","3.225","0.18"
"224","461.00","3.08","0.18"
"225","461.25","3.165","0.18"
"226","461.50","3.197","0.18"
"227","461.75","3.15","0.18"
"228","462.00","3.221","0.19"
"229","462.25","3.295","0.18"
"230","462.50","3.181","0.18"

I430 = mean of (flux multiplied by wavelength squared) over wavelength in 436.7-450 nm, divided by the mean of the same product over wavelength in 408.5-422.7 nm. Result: 1.4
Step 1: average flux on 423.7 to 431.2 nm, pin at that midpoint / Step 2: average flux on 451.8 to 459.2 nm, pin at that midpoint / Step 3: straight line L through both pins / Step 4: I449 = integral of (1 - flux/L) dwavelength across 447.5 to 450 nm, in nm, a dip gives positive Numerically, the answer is -0.04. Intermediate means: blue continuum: 2.31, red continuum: 2.96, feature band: 2.84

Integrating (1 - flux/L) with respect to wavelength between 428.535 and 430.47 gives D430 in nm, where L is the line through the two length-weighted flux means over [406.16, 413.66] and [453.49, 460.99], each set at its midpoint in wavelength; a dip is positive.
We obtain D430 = 0.44 nm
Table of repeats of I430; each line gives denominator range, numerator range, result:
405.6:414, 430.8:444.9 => 1.31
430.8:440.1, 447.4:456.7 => 1.28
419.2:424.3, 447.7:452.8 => 1.43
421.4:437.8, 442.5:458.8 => 1.34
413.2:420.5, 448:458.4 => 1.54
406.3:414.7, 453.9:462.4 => 1.68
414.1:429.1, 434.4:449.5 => 1.25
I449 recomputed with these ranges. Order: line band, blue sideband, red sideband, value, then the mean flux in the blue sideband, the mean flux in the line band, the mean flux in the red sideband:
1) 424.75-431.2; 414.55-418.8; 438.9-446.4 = 0.412 nm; 2.23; 2.28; 2.72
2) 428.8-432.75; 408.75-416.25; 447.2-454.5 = 0.669 nm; 2.22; 2.12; 2.93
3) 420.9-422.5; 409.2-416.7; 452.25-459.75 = -0.027 nm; 2.22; 2.41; 2.95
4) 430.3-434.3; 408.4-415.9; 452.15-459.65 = 0.502 nm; 2.22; 2.23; 2.95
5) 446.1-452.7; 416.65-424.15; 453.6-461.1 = -0.204 nm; 2.31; 2.94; 3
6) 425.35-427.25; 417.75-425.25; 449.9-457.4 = -0.135 nm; 2.37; 2.64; 3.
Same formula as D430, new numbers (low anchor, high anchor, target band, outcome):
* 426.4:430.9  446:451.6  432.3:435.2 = 0.099 nm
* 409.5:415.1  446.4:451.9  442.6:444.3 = 0.109 nm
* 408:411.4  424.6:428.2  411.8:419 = 0.210 nm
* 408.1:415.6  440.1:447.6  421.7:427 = -0.099 nm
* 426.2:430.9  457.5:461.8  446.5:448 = -0.133 nm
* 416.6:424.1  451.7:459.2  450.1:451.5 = -0.101 nm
